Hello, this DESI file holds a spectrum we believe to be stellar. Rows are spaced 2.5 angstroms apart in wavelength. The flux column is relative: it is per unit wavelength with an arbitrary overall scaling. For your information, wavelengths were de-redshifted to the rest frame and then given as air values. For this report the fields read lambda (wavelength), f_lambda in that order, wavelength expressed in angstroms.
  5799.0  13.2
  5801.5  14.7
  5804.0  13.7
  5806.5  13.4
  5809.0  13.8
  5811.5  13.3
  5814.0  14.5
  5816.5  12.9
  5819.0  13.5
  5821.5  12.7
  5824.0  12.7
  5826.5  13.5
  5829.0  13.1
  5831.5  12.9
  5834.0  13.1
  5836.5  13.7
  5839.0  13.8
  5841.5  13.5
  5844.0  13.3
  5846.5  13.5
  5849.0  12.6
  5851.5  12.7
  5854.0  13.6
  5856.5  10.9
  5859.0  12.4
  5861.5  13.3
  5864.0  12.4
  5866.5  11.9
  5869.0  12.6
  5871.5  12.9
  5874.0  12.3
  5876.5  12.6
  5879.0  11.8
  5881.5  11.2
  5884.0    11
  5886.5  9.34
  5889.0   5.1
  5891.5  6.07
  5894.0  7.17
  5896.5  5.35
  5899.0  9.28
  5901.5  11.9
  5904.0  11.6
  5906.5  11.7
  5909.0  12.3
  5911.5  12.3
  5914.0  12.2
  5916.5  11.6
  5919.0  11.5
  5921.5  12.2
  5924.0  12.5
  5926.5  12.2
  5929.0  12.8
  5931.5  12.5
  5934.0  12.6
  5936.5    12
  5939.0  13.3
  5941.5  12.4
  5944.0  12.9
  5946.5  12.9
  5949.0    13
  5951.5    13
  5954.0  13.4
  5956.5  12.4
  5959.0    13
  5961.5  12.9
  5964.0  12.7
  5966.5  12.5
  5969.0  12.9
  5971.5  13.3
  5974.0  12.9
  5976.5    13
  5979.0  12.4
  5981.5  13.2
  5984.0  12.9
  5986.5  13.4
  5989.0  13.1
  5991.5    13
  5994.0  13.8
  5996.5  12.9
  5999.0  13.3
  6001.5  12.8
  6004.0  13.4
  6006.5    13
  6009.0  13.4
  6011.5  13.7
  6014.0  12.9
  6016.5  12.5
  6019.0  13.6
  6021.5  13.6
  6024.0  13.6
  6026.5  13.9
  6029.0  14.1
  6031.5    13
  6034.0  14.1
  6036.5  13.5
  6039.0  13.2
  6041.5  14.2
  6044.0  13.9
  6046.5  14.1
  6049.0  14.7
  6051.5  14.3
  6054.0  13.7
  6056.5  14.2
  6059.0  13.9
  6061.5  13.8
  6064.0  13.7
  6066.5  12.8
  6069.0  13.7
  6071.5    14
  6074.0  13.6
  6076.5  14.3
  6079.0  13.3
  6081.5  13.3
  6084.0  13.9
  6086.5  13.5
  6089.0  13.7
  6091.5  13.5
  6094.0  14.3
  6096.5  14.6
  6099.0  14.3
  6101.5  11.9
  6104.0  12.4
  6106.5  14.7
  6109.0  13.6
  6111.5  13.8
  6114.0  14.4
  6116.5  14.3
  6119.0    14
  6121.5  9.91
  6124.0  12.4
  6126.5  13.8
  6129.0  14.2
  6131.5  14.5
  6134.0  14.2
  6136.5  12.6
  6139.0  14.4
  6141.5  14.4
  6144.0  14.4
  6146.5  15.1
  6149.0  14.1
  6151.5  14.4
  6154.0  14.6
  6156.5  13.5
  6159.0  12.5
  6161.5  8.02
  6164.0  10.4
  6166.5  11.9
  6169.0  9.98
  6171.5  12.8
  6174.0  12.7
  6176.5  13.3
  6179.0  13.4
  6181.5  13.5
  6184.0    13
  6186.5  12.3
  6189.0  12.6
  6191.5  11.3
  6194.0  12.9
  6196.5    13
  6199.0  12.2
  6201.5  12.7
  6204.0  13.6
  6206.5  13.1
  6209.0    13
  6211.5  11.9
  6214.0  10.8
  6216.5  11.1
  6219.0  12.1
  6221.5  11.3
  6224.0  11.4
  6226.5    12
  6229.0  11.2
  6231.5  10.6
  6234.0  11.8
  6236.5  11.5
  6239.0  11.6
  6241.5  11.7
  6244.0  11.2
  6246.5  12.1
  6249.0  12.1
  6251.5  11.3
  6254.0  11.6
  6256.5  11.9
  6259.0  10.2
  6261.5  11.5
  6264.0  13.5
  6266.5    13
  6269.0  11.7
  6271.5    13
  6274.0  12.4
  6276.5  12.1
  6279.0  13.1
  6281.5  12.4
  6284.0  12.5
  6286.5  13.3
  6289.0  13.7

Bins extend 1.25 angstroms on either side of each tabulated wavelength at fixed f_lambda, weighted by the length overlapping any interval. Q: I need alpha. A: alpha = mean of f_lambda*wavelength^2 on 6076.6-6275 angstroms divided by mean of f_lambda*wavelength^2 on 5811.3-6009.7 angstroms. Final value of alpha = 1.13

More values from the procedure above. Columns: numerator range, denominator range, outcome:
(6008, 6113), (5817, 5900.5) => 1.25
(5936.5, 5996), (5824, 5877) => 1.05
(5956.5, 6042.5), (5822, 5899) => 1.19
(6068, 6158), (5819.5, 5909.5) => 1.28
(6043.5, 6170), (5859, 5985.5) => 1.21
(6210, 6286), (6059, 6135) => 0.91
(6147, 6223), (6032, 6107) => 0.94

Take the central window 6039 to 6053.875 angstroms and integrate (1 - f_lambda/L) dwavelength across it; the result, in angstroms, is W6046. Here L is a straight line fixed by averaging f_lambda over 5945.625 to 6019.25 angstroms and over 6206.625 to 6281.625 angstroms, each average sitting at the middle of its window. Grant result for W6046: -1.6 angstroms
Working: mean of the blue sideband 13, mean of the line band 14.1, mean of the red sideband 11.8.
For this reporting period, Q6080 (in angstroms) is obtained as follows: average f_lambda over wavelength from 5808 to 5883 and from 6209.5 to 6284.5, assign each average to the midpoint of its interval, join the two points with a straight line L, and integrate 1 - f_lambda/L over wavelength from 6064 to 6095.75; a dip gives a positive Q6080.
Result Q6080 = -3.6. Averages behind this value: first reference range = 12.9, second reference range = 11.8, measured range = 13.7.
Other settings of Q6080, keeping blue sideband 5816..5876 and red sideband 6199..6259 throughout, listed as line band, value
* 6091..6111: -2.5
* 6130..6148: -3.3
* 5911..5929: 0.8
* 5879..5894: 4.8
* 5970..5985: -0.5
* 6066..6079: -1.5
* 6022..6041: -2.0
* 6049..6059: -1.5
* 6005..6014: -0.6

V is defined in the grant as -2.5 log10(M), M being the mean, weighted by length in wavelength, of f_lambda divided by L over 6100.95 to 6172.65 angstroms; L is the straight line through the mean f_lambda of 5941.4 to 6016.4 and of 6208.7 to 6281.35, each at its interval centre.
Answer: -0.07 mag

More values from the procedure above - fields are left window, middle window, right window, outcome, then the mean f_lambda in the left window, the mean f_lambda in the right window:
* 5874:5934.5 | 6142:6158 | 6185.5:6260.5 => -0.23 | 10.8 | 11.9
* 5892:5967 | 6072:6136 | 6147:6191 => -0.10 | 11.9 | 12.6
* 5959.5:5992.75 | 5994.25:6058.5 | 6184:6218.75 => -0.06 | 12.9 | 12.4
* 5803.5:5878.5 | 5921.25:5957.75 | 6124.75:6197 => 0.03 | 13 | 13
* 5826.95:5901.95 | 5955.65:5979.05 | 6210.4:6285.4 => -0.11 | 11.5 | 11.8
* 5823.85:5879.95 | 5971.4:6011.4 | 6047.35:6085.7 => 0.03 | 12.8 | 13.8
